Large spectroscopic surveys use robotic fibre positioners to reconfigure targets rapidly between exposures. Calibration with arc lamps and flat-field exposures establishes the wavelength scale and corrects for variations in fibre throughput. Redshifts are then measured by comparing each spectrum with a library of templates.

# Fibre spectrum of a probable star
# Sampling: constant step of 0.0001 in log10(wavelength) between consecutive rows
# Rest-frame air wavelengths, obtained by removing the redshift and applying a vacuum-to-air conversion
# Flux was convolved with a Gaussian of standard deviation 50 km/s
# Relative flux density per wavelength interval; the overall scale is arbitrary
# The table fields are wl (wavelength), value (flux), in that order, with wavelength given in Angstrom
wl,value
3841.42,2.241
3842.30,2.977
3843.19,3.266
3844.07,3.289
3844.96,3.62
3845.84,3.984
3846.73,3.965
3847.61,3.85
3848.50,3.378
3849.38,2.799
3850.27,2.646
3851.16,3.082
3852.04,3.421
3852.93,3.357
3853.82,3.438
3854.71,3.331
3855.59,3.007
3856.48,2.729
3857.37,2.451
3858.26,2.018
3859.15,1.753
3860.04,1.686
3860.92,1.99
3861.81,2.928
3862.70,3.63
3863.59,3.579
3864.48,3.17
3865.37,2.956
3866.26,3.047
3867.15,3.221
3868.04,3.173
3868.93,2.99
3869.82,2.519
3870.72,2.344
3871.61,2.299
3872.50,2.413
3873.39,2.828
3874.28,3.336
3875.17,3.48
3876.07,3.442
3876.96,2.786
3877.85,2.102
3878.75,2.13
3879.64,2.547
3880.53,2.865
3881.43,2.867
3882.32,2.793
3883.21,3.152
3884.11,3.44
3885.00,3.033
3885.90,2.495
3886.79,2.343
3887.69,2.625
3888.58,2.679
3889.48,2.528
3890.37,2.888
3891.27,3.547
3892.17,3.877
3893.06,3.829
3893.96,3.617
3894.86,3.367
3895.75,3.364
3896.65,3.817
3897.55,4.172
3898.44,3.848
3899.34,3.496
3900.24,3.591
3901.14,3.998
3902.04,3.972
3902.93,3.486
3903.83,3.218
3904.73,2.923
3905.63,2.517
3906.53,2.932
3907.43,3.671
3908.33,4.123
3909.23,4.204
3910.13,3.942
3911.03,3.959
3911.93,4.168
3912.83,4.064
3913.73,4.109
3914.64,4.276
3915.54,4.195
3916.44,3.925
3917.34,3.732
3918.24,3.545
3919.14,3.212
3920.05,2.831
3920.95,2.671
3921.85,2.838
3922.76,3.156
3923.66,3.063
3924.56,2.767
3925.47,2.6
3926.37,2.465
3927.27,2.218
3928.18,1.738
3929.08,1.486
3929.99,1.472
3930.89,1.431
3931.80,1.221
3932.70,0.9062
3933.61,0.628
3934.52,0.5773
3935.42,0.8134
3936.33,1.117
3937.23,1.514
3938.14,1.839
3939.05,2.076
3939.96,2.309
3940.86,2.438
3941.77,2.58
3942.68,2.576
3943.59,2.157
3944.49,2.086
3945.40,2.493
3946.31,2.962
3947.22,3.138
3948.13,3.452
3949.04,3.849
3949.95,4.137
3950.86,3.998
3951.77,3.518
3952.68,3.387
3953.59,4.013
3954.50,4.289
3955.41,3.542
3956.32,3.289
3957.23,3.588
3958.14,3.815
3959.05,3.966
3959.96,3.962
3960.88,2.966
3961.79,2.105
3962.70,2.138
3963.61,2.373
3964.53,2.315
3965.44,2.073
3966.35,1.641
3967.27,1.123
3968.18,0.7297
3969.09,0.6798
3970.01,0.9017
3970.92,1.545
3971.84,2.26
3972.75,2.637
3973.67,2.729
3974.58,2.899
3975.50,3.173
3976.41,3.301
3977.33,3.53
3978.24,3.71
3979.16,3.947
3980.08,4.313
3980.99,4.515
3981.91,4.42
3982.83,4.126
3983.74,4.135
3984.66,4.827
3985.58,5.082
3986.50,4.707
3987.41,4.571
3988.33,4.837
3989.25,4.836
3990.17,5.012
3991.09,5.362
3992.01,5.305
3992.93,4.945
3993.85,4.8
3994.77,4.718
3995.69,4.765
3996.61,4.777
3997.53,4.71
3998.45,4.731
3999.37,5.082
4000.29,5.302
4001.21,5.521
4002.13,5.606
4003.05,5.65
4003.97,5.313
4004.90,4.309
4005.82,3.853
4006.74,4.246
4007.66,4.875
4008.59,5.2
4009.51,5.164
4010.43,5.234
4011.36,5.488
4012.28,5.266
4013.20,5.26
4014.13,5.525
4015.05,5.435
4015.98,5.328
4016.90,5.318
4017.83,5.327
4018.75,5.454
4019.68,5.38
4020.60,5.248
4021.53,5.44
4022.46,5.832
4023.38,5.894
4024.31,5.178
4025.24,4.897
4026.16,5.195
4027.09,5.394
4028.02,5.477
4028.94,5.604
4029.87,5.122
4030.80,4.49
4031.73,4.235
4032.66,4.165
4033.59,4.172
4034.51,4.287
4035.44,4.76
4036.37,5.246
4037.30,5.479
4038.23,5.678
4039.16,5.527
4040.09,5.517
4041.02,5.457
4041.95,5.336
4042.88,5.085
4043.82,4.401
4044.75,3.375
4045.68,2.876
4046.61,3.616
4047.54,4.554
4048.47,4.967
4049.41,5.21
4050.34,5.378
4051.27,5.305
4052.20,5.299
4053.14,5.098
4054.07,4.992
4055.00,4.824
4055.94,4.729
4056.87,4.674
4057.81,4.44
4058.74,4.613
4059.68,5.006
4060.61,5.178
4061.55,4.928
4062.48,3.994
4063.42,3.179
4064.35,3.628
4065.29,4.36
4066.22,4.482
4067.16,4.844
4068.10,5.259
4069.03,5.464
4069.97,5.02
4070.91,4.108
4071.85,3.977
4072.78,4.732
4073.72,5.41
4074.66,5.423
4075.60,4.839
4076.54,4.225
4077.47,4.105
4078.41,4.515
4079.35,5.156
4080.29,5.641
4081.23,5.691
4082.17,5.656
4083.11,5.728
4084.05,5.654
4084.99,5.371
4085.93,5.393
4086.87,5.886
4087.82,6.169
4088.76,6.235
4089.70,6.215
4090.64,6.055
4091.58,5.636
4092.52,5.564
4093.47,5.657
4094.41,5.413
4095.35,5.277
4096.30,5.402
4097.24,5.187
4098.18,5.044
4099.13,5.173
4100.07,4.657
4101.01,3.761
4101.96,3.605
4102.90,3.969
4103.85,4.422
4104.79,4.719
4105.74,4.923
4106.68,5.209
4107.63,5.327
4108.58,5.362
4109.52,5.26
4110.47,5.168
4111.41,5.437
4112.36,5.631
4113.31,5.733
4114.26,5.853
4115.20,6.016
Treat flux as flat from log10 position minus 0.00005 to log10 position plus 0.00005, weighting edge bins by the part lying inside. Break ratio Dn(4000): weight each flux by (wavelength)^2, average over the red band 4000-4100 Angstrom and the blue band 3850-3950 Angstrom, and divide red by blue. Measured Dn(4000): 1.9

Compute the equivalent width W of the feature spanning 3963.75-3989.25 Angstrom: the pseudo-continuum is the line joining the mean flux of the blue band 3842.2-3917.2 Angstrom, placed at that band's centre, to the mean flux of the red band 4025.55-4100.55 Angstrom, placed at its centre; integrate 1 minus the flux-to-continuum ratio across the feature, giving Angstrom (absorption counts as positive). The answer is 6.2 Angstrom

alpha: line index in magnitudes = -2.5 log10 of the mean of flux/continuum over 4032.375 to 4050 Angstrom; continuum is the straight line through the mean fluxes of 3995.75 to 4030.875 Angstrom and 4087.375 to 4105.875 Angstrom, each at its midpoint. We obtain 0.10 mag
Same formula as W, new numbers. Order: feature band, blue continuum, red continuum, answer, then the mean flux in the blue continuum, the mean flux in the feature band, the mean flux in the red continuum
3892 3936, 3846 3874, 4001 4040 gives 6.9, 2.92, 3.05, 5.15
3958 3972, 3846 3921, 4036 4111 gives 6.5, 3.19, 2.12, 4.97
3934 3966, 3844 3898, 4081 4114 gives 8.8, 3.02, 2.78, 5.3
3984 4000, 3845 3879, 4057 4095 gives -2.4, 2.94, 4.88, 5.07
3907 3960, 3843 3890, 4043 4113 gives 9.6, 2.92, 2.91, 4.95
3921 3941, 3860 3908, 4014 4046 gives 10.0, 3.08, 1.86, 5.07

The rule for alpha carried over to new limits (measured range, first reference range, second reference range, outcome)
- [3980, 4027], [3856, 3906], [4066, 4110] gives -0.181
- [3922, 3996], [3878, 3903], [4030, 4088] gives 0.293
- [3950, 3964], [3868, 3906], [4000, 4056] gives 0.182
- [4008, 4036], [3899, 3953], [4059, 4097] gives -0.205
